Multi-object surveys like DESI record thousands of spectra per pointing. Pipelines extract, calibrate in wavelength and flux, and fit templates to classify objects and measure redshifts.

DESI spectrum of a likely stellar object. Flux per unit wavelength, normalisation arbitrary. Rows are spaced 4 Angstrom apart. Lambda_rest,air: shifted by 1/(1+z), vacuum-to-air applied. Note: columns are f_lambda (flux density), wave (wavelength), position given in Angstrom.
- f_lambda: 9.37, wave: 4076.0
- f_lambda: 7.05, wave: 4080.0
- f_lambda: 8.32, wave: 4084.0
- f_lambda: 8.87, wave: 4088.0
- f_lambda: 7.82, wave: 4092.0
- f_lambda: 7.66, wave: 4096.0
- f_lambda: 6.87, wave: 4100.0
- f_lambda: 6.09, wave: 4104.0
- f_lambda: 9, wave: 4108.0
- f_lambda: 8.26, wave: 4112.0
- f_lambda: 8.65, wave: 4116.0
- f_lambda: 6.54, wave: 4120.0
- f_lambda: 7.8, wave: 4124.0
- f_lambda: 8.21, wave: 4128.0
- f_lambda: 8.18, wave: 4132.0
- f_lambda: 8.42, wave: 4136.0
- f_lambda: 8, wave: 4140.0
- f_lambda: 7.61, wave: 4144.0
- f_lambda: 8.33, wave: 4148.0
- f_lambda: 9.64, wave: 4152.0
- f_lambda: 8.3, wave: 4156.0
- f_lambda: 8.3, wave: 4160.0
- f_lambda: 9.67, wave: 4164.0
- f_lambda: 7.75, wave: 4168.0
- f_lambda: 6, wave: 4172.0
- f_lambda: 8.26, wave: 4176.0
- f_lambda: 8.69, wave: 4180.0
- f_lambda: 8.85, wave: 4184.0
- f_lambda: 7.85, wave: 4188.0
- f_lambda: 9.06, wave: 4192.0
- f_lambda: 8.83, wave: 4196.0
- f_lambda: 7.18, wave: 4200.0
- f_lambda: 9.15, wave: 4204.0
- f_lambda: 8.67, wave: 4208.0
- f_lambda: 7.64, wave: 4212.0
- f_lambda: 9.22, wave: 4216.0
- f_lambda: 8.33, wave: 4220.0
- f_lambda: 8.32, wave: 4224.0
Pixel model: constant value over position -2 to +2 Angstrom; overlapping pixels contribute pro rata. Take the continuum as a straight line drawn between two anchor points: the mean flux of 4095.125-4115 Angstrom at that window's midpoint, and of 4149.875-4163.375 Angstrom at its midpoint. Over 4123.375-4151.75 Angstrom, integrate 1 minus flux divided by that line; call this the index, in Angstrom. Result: 0.7 Angstrom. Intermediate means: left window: 7.63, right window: 8.84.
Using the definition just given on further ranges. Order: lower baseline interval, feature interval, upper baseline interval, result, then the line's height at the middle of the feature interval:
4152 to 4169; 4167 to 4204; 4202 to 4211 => 2.6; 8.73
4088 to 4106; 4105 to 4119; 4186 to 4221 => -1.6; 7.47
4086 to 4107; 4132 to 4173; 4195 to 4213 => -1.7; 7.93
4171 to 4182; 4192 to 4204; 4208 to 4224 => -0.3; 8.14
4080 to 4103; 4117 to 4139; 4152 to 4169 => 1.0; 8.25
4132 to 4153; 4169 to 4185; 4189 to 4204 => 1.0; 8.39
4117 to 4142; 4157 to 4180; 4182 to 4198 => 0.8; 8.38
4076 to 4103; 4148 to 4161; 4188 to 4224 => -0.9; 8.18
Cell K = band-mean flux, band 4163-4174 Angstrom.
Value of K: 7.64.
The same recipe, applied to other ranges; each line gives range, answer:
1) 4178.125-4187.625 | 8.61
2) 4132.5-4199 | 8.33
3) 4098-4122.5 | 7.57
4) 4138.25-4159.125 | 8.38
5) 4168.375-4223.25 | 8.27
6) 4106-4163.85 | 8.28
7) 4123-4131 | 8.05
